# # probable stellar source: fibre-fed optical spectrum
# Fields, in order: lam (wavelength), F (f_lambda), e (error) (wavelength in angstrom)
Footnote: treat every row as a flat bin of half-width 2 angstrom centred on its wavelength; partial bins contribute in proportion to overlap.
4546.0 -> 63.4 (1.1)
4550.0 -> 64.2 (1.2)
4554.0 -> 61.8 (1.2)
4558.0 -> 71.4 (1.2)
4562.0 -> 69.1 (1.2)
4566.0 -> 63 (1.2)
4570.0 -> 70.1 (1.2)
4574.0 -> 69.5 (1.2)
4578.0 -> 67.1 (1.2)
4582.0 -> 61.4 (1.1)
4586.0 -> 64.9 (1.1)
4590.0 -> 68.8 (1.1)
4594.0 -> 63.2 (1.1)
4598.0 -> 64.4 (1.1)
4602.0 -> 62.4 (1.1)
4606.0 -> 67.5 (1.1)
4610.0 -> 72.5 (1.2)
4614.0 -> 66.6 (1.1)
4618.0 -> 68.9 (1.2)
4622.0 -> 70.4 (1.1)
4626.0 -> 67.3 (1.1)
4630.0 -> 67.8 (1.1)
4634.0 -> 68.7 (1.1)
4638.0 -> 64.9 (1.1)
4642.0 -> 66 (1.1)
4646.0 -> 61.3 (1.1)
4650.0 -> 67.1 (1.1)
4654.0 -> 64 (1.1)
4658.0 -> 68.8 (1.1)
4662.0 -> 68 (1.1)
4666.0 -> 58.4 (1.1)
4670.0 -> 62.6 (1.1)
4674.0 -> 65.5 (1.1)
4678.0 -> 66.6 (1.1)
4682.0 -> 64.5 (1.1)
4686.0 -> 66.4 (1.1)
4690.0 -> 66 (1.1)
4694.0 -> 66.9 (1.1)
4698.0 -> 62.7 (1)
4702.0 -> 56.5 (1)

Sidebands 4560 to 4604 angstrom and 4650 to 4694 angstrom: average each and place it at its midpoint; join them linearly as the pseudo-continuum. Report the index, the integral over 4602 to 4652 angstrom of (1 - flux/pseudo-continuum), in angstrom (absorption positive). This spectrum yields -1.3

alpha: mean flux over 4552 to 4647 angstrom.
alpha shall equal 66.7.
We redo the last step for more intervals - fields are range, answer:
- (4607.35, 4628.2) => 69.1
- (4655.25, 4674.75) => 64.6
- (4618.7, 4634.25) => 68.6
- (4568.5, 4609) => 66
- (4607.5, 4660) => 67.3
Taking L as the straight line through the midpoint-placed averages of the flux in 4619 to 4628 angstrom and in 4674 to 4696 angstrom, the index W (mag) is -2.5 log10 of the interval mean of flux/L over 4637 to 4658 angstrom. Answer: 0.04 mag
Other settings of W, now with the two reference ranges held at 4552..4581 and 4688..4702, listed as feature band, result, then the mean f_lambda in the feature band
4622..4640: -0.03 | 67.5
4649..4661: -0.03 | 66.7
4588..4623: -0.01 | 67.1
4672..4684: -0.02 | 65.5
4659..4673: 0.02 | 63.6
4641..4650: 0.02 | 64.2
